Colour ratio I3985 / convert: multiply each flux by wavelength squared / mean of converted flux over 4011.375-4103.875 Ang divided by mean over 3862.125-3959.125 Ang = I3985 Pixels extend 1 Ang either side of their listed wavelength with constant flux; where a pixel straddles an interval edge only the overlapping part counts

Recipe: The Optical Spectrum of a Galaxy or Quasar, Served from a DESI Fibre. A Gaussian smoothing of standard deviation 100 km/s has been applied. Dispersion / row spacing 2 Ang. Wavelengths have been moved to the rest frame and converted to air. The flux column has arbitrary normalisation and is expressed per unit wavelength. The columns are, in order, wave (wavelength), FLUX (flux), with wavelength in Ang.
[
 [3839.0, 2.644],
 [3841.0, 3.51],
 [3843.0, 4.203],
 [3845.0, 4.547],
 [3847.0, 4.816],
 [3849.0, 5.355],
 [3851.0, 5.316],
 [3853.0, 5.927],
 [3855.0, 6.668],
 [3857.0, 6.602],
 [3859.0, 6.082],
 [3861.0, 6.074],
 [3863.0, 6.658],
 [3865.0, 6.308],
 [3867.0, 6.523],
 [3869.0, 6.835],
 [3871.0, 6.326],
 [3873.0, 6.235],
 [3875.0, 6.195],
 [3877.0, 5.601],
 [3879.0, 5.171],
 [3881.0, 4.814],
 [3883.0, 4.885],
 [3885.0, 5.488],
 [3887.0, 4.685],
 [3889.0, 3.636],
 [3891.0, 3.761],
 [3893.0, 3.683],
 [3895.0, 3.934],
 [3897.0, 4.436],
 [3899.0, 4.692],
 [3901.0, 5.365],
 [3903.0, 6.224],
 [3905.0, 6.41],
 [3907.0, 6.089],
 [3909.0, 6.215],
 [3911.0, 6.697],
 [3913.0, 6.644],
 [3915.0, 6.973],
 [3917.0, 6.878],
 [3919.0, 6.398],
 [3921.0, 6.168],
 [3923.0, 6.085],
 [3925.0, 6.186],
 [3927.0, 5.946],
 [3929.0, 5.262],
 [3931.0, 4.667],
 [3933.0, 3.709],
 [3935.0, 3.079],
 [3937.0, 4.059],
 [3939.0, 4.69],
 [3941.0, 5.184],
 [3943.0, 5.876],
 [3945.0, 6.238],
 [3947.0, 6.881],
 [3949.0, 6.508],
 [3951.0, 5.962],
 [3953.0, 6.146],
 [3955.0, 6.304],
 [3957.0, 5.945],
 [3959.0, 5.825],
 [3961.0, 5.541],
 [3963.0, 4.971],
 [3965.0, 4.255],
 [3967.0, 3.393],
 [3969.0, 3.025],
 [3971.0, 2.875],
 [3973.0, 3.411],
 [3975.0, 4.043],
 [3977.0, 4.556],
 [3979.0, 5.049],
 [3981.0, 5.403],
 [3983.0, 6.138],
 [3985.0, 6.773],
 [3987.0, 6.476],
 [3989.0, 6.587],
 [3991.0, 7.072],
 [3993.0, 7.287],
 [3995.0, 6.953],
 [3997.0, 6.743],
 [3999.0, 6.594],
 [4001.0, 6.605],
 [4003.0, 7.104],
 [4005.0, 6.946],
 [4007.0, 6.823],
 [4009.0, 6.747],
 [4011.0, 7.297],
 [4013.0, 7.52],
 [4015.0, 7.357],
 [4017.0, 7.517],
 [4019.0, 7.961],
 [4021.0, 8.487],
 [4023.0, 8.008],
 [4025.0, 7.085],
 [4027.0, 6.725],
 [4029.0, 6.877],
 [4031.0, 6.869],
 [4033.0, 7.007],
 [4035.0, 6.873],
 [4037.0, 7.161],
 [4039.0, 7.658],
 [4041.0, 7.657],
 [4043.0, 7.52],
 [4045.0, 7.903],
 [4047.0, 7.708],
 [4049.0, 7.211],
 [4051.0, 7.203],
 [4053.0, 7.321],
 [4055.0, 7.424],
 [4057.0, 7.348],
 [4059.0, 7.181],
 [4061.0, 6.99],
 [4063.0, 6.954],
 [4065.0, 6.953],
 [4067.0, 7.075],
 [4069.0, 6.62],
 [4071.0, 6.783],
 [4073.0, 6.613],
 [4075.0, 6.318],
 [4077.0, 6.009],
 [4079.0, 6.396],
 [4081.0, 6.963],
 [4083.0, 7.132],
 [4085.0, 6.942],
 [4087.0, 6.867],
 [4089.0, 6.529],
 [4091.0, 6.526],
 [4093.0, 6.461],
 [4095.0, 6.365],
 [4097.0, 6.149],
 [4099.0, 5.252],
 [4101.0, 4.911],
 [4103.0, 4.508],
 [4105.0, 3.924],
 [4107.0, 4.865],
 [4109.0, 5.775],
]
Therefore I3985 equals 1.33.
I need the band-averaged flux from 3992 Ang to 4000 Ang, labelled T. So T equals 6.89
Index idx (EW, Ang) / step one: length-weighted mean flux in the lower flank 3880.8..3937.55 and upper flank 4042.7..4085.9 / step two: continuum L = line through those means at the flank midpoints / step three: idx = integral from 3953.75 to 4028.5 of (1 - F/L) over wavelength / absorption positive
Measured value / 1.03 Ang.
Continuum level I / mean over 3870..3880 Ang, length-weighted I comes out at 5.91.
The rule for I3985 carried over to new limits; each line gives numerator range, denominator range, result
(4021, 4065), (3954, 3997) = 1.41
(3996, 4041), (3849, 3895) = 1.39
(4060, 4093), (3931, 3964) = 1.32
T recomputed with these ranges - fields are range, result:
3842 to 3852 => 4.85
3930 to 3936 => 3.82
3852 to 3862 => 6.27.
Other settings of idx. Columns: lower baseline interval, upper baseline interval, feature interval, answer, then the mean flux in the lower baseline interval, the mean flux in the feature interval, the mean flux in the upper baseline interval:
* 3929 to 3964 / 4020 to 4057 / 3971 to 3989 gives 2.81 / 5.38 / 5.18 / 7.37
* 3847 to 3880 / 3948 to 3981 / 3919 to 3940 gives 1.01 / 6.08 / 5.05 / 4.88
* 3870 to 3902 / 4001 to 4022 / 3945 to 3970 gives 3.36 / 4.93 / 5.43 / 7.34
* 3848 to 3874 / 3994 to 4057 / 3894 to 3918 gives 2.33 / 6.22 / 5.88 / 7.26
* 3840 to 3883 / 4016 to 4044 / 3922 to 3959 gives 5.67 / 5.68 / 5.49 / 7.39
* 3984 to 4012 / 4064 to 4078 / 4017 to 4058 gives -4.09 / 6.86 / 7.4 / 6.62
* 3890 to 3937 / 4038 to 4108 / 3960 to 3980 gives 5.95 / 5.43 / 4.11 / 6.64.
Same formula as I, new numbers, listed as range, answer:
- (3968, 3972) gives 2.95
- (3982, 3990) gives 6.49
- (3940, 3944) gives 5.53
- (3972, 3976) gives 3.73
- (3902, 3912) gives 6.33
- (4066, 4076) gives 6.68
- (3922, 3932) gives 5.63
